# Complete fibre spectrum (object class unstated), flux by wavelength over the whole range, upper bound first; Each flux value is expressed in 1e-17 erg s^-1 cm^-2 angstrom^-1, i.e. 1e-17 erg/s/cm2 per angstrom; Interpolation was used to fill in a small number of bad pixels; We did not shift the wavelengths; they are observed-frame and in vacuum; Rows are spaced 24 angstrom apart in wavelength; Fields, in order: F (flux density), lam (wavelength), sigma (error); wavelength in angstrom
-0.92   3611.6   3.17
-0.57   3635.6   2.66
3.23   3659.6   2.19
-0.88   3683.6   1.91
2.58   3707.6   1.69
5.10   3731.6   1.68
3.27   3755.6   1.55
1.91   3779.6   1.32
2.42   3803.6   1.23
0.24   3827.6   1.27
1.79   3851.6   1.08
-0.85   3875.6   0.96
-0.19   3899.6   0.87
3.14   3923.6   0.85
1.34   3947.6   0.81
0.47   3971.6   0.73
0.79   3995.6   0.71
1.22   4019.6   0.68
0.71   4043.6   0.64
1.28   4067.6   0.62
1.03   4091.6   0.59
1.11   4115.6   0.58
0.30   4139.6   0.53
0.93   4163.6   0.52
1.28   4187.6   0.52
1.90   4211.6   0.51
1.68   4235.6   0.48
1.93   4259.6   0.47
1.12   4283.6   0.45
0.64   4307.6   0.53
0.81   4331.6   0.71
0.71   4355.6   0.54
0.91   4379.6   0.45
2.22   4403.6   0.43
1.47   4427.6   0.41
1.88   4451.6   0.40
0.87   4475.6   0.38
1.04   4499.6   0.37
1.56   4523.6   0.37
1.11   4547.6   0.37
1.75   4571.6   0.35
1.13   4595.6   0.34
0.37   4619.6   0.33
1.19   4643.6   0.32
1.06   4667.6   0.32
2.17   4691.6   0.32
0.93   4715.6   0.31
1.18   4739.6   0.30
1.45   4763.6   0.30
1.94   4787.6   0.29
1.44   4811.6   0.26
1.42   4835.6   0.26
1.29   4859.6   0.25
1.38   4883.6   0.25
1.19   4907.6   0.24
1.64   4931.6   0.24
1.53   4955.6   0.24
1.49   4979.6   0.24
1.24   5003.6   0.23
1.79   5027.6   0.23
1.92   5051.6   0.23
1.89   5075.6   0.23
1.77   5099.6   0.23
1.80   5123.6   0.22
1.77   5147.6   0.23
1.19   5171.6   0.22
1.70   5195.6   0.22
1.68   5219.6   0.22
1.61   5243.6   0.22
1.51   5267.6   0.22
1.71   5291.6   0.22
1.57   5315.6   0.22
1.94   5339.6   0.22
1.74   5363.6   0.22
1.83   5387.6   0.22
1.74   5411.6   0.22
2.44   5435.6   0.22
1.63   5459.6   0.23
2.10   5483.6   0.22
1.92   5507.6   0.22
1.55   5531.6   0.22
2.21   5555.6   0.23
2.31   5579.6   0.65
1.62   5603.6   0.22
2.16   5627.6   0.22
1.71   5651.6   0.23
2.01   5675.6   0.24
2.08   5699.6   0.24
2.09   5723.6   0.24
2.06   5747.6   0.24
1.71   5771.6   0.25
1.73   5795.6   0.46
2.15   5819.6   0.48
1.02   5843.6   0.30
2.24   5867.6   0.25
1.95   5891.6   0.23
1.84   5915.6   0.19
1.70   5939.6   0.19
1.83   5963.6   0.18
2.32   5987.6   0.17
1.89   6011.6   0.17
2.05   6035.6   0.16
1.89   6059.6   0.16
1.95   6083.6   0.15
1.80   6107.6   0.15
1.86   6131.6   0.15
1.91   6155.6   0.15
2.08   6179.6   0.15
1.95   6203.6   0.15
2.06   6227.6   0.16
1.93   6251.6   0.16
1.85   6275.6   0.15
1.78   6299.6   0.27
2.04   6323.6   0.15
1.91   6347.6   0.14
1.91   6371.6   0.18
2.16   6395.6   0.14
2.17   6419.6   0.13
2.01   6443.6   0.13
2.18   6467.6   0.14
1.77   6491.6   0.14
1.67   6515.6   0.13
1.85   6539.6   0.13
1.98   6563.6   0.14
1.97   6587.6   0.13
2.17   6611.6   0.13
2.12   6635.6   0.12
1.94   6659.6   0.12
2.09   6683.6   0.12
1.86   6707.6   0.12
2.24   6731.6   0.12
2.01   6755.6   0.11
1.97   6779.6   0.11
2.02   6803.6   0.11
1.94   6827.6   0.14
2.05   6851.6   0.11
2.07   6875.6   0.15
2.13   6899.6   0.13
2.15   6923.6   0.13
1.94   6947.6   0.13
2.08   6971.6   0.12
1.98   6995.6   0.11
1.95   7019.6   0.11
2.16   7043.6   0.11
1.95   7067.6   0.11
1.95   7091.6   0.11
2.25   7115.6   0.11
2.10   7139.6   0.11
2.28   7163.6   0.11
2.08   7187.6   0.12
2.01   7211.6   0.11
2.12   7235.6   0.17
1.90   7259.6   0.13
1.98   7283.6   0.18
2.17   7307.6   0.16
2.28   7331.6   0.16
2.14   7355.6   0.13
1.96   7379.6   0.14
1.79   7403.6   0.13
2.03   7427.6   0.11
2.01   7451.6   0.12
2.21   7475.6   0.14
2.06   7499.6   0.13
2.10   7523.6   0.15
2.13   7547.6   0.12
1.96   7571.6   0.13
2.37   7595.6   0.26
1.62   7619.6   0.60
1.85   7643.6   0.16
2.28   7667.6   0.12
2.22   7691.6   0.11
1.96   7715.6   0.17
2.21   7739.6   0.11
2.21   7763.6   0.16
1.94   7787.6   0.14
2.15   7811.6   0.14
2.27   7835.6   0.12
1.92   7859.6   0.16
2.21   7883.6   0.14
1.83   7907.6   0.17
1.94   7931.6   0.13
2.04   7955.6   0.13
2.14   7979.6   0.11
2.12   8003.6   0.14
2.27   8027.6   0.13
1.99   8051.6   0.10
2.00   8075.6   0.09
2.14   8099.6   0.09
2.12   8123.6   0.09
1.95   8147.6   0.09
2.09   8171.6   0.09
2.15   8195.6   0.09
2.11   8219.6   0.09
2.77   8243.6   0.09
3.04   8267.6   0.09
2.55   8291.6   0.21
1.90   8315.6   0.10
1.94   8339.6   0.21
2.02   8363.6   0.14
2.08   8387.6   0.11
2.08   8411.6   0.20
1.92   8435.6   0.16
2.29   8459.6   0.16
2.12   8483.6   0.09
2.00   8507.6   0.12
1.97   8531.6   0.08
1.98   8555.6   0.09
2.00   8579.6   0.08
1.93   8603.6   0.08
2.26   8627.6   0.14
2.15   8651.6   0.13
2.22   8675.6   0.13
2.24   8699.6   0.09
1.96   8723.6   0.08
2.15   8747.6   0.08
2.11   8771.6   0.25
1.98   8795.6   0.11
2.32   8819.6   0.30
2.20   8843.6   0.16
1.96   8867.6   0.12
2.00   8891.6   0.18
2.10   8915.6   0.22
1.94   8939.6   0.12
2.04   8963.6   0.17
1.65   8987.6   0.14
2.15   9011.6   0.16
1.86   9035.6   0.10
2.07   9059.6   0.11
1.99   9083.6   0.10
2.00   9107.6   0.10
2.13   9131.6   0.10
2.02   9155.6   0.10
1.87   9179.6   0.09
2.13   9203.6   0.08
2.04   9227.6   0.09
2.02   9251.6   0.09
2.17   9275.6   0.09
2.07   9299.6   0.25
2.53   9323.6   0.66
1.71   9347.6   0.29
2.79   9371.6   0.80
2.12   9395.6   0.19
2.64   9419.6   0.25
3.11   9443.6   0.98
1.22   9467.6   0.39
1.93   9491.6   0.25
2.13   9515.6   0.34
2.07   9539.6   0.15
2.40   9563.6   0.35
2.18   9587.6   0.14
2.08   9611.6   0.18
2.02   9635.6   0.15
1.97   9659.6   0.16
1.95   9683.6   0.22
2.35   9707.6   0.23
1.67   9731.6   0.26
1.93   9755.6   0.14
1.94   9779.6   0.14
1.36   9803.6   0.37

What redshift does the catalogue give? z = 0.258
